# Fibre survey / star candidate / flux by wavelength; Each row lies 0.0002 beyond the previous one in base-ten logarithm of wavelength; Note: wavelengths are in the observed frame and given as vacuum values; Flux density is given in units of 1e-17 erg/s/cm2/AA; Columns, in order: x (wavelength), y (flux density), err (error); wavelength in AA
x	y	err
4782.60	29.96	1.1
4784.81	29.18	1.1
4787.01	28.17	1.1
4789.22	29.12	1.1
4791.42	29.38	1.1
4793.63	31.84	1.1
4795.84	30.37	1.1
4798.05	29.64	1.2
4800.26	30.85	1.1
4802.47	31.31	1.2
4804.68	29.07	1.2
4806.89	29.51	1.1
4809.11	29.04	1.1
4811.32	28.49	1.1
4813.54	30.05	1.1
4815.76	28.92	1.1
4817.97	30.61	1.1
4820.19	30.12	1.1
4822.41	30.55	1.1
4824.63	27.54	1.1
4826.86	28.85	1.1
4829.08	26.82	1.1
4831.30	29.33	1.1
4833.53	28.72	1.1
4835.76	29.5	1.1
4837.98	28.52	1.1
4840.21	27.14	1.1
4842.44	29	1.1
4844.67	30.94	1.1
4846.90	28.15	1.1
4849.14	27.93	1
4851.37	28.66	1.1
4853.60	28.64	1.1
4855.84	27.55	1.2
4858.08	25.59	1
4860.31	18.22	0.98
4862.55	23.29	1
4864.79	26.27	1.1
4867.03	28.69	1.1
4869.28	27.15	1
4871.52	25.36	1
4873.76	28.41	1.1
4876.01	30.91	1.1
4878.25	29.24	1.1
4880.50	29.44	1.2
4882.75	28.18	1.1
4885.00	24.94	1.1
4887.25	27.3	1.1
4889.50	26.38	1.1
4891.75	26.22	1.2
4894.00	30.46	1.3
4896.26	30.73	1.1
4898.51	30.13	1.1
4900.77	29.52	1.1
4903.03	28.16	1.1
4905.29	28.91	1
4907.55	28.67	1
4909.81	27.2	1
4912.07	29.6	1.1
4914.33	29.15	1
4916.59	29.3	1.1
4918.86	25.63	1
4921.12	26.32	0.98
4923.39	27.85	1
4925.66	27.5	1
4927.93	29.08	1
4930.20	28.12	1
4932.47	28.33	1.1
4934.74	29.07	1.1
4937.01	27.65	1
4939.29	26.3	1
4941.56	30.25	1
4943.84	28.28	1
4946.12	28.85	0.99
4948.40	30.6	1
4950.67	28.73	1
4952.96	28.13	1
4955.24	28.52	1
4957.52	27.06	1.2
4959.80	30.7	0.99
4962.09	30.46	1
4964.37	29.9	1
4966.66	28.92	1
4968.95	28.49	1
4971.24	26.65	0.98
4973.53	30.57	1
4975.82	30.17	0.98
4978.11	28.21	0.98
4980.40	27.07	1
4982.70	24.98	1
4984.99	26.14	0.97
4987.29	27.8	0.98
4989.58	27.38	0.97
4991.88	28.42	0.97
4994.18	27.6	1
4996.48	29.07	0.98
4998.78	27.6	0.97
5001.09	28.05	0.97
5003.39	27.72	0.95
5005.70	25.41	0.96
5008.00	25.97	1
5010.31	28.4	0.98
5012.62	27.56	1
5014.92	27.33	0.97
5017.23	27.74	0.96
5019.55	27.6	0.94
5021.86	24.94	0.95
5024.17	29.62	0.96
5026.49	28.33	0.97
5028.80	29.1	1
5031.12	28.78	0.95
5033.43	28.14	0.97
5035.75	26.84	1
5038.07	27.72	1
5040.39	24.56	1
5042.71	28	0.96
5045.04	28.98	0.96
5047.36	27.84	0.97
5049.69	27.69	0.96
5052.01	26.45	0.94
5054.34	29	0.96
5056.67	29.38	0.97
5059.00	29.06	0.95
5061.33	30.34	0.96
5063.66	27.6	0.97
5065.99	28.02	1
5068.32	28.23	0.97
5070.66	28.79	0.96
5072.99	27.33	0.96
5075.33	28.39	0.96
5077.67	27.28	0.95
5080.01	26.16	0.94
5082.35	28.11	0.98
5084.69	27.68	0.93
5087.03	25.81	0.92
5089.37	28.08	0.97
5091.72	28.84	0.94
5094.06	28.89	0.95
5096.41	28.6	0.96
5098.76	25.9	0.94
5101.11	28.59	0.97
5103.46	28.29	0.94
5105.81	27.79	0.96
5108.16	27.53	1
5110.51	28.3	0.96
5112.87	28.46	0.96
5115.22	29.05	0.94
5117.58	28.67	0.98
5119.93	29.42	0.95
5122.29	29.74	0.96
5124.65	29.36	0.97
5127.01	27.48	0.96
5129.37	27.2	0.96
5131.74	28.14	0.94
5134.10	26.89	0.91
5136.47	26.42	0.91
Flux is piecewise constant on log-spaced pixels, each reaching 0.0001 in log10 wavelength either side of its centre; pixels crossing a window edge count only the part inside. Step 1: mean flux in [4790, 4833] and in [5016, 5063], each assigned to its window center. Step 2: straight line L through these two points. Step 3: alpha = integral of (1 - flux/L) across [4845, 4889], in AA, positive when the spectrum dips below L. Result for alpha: 3.1 AA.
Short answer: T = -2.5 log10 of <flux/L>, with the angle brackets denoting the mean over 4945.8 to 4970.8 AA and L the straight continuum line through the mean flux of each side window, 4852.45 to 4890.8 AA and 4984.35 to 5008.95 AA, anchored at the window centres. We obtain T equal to -0.07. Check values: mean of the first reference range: 26.8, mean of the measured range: 29.1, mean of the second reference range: 27.4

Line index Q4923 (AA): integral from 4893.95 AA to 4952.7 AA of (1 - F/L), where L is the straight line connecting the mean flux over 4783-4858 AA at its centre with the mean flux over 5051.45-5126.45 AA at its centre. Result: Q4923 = 0.4 AA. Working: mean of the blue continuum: 29.1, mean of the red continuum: 28.2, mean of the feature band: 28.6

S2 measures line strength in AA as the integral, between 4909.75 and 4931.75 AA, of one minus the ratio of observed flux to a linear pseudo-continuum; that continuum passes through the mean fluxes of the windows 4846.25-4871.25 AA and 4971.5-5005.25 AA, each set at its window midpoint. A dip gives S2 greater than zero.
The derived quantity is -0.8 AA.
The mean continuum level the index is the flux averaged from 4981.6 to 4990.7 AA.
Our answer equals 26.6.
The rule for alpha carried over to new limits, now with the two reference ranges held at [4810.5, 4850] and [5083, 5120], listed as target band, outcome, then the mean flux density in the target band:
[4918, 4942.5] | 0.69 AA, 27.8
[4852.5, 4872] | 2.17 AA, 25.6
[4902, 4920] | 0.23 AA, 28.3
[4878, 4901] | 0.34 AA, 28.3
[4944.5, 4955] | -0.15 AA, 29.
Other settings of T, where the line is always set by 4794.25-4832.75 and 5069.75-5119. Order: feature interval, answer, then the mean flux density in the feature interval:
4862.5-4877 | 0.07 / 27.4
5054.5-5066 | -0.03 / 29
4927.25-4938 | 0.01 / 28.4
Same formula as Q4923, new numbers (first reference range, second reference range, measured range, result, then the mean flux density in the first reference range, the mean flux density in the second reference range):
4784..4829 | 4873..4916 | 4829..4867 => 2.3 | 29.6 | 28.6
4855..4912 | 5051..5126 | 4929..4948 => -0.5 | 27.5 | 28.2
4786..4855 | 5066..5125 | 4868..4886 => 0.6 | 29.2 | 28.1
